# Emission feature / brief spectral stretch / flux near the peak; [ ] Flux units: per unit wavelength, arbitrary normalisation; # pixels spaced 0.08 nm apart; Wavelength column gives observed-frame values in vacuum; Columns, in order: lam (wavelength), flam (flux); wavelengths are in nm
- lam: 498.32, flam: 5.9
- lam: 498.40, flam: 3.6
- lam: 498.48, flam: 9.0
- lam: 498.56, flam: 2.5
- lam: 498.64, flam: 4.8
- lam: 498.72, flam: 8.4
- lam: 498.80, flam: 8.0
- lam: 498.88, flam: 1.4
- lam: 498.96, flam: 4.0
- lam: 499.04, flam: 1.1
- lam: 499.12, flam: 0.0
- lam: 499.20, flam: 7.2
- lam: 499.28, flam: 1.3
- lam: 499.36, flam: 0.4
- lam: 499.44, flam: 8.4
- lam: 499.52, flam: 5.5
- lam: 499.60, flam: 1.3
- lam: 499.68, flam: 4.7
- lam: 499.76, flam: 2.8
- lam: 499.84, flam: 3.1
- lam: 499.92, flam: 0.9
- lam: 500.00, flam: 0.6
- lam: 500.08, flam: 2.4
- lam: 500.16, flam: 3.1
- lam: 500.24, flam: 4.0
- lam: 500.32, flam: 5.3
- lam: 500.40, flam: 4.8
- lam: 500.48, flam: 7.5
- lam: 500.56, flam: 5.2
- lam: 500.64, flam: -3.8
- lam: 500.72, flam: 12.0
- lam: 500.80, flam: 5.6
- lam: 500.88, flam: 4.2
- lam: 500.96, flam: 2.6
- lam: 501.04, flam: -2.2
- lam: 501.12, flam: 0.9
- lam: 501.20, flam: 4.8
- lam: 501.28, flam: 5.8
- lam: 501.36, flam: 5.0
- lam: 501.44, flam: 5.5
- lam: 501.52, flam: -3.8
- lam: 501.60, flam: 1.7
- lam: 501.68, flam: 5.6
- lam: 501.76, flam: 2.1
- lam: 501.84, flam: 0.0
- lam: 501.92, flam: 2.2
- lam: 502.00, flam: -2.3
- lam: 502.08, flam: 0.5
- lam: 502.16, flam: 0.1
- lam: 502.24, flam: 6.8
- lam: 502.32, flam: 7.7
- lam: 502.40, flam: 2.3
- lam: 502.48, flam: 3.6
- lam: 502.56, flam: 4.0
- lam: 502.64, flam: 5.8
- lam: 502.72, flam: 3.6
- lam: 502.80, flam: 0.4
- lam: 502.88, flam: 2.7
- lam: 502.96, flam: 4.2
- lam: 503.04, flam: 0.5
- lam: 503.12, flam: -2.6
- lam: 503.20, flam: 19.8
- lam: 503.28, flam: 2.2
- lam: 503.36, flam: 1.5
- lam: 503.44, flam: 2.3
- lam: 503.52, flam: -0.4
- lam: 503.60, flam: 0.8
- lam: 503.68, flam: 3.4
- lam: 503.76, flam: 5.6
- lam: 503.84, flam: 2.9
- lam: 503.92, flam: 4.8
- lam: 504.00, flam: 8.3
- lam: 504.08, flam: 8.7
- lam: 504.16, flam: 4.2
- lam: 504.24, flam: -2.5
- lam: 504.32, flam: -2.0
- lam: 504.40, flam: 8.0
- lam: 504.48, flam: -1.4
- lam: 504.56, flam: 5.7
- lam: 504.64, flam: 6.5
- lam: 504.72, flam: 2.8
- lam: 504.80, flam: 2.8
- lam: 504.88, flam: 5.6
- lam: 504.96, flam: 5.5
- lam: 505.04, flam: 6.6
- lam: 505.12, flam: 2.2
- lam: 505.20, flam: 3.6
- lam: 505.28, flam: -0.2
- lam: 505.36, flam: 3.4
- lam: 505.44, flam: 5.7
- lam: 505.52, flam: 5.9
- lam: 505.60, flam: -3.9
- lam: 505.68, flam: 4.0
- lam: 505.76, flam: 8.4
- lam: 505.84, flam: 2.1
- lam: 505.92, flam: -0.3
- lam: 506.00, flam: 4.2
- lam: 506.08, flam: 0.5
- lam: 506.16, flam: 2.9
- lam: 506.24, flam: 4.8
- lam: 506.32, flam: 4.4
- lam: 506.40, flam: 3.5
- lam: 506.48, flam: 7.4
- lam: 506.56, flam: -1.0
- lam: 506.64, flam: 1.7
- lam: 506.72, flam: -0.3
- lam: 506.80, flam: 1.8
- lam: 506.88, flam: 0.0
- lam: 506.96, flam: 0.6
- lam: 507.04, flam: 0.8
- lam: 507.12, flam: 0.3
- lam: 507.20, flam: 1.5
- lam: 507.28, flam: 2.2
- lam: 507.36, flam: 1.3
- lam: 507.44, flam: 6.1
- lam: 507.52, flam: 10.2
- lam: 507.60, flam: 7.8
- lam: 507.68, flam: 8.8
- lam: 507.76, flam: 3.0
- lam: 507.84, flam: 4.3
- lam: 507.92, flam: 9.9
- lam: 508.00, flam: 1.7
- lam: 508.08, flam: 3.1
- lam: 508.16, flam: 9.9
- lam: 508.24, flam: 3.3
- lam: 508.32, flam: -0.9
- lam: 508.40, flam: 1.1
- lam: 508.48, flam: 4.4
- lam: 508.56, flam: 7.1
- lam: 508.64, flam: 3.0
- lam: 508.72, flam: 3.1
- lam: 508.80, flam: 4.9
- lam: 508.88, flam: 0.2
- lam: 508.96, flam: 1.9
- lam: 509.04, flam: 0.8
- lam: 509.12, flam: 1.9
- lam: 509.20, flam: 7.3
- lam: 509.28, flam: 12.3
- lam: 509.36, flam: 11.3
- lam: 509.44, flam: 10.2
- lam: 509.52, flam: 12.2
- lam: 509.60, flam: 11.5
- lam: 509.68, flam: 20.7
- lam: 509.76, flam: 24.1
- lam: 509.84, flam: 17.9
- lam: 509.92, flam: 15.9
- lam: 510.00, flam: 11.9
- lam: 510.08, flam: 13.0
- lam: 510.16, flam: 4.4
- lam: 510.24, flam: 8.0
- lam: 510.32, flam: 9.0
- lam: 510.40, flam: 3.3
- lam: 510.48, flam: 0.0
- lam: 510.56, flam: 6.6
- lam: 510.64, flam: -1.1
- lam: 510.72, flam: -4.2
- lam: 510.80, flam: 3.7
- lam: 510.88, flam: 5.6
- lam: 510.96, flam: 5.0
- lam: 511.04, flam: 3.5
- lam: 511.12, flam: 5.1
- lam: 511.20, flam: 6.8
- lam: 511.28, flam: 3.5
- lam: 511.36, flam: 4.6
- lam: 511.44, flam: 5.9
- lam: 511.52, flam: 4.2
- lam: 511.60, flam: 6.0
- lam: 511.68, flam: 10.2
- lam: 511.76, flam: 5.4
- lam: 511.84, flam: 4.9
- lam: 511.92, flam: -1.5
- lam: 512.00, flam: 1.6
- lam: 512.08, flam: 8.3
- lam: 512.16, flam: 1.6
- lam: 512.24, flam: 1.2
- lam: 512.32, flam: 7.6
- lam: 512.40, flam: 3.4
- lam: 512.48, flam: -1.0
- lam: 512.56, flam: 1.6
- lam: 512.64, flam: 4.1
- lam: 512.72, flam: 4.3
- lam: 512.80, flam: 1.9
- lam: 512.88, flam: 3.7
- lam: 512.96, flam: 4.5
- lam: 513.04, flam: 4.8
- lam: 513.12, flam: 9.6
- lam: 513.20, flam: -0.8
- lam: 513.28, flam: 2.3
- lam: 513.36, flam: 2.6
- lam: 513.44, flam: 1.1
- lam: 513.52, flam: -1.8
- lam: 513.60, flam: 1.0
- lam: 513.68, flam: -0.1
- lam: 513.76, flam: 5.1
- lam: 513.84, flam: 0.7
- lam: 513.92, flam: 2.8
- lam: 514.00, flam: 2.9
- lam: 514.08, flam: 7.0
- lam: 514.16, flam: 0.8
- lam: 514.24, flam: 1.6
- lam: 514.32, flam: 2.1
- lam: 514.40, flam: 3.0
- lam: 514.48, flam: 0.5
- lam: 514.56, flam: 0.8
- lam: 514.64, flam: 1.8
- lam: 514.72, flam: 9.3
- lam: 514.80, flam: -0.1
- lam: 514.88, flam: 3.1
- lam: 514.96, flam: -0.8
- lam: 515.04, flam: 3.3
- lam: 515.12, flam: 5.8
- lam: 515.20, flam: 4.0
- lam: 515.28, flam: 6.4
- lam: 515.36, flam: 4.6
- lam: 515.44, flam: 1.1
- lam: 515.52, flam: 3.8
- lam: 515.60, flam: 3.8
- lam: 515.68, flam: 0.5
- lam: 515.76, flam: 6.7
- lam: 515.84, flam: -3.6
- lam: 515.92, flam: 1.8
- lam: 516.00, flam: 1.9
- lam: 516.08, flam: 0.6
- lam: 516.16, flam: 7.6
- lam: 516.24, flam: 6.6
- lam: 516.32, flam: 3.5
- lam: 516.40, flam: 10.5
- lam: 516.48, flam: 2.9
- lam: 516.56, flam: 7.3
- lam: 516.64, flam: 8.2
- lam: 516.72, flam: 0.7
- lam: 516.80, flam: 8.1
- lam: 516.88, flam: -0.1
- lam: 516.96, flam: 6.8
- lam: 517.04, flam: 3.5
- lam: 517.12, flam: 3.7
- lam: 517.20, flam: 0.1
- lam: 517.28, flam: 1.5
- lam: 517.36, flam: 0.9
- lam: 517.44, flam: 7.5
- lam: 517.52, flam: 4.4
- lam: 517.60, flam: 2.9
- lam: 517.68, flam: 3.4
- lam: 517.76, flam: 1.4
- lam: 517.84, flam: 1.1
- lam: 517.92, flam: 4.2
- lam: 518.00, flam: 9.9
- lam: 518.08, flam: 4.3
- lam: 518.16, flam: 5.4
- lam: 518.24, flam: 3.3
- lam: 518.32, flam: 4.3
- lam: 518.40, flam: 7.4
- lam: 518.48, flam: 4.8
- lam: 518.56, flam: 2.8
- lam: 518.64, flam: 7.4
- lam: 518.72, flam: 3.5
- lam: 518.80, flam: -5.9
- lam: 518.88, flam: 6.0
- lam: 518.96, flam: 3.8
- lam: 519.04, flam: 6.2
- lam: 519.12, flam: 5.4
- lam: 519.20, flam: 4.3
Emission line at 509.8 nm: [O II] 3727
